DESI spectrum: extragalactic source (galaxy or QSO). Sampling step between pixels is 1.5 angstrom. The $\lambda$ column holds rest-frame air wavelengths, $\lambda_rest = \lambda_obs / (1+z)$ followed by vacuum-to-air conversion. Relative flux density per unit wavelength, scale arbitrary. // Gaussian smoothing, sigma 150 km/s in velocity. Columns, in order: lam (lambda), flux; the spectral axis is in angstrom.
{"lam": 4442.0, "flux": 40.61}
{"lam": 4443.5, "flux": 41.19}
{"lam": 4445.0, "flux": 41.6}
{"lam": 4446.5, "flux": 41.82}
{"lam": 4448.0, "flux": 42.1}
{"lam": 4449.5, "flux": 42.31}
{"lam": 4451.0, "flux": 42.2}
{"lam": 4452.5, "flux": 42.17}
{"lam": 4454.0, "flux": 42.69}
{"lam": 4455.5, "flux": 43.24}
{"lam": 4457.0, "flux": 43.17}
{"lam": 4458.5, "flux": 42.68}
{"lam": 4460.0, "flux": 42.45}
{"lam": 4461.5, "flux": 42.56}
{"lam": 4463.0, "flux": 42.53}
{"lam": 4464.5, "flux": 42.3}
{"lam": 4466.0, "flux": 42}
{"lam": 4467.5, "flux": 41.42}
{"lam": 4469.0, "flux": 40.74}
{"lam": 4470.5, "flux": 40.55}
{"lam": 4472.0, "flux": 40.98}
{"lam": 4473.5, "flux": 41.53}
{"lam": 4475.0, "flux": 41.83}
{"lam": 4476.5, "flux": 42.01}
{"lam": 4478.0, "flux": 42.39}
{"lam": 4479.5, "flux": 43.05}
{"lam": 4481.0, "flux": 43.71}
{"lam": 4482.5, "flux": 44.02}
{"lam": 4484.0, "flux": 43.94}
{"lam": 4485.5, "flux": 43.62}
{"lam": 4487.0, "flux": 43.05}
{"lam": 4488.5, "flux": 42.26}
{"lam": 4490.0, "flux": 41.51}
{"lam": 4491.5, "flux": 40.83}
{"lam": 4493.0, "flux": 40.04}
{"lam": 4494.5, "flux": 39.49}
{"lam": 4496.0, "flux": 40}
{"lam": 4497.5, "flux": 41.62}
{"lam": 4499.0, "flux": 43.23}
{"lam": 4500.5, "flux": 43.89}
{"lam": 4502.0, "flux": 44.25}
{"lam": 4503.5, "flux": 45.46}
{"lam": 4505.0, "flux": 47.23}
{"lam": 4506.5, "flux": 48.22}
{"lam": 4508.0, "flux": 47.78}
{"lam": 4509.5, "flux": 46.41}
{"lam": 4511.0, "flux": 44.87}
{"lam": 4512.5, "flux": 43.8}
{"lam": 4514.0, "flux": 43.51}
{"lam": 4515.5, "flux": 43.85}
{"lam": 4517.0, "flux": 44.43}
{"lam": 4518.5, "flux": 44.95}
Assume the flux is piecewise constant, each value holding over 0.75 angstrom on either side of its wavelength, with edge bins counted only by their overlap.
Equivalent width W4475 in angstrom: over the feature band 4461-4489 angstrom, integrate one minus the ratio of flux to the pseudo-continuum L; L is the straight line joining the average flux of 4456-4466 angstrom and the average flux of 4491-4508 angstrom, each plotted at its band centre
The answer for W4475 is 0.3 angstrom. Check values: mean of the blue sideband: 42.6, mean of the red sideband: 43.4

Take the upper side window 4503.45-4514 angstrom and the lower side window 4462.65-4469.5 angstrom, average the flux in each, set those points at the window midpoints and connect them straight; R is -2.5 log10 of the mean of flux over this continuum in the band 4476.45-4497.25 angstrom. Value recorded 0.04 mag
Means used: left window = 41.8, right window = 46.1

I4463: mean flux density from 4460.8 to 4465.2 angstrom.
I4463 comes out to 42.5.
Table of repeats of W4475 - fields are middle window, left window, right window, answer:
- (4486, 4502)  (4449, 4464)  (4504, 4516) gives 1.09 angstrom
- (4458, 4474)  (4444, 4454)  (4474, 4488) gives 0.30 angstrom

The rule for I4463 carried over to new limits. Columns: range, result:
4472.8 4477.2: 41.8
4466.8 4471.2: 40.9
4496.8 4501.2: 42.9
